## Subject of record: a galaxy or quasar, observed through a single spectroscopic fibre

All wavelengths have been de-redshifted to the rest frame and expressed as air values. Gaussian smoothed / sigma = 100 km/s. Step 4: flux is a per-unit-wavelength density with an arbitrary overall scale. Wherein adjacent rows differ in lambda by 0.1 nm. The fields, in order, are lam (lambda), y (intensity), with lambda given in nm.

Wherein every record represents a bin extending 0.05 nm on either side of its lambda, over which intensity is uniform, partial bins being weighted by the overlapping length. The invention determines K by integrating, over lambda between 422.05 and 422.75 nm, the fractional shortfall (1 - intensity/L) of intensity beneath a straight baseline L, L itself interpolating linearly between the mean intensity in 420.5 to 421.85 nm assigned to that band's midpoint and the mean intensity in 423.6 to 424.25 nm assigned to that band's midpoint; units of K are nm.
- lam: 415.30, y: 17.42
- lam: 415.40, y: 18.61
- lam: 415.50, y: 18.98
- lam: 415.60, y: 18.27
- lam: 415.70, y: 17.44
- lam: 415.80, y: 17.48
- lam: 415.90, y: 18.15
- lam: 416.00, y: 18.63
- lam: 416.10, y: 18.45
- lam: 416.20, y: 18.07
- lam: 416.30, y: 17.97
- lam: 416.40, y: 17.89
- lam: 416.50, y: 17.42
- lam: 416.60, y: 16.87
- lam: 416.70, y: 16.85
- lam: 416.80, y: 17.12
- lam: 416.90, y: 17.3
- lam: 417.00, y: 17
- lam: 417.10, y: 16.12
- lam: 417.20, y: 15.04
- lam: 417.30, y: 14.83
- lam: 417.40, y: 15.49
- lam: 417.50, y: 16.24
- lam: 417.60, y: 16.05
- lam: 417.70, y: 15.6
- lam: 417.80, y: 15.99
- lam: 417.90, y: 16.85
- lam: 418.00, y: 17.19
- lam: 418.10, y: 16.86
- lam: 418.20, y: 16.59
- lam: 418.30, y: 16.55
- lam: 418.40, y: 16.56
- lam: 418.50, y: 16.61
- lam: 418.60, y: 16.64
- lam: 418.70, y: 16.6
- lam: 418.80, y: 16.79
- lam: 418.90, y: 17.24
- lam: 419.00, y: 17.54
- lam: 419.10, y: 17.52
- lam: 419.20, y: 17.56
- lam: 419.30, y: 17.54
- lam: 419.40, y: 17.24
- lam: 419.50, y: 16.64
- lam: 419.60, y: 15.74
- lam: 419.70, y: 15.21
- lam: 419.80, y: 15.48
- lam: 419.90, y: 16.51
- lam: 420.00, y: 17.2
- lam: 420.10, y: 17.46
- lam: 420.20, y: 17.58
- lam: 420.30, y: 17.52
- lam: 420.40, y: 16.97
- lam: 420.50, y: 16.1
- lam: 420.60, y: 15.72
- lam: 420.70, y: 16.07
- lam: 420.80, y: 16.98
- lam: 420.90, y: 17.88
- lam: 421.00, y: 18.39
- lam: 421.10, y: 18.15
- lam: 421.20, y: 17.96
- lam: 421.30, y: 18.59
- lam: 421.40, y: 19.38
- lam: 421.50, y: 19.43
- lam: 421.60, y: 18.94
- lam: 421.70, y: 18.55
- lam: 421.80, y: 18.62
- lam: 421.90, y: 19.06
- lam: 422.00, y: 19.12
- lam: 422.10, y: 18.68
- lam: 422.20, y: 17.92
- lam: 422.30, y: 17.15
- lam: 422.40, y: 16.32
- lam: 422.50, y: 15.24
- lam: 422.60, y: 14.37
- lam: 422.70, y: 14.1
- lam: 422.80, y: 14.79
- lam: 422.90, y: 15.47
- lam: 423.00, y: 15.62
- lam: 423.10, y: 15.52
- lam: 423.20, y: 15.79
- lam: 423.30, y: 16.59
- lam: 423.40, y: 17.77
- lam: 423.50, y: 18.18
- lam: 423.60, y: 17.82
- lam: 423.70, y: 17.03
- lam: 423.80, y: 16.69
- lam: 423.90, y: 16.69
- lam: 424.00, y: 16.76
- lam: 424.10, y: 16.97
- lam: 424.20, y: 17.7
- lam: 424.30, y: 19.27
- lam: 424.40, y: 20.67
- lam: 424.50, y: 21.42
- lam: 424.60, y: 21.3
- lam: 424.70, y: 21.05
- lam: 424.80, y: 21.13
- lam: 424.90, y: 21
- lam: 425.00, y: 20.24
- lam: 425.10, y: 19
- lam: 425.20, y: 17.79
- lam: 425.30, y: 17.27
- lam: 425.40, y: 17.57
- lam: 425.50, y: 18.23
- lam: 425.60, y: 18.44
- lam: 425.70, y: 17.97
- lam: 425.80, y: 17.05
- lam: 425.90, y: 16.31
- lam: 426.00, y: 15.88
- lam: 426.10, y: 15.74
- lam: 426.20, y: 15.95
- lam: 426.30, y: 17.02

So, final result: 0.05 nm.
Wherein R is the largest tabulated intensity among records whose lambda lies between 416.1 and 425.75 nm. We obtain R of 21.42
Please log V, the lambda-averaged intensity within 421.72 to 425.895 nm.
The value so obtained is 17.8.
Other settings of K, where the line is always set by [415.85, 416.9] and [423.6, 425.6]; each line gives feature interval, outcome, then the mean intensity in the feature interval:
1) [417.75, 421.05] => 0.23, 16.8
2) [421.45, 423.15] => 0.14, 17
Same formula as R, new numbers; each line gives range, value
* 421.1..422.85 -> 19.43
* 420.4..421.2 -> 18.39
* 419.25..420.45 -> 17.58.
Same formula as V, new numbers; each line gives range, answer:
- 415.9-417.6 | 17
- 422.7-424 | 16.4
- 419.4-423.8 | 17.1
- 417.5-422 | 17.2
